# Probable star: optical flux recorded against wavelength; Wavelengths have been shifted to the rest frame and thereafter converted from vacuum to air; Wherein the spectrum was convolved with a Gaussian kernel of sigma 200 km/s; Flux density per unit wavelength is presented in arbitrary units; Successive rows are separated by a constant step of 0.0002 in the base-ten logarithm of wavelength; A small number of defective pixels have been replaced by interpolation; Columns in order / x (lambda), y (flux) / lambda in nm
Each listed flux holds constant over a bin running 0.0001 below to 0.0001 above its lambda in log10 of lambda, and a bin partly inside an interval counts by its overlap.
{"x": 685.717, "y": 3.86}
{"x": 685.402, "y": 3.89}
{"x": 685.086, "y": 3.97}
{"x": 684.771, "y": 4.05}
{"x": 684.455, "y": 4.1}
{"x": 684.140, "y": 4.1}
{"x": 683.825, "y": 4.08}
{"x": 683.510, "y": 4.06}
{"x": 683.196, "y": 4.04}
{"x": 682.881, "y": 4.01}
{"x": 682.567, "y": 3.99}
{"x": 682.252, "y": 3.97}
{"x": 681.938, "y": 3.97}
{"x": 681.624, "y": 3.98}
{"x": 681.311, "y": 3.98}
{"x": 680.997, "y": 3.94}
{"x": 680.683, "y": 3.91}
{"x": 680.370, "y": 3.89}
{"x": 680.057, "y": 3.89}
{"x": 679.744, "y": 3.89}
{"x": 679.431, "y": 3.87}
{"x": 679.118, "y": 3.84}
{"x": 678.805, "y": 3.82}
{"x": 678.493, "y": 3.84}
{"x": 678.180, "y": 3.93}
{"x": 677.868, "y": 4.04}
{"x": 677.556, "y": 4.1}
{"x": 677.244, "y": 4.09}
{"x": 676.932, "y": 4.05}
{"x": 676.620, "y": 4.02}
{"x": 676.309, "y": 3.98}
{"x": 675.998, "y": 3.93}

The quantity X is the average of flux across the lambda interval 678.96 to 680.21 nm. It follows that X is 3.87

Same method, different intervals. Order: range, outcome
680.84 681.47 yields 3.96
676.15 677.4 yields 4.04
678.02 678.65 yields 3.89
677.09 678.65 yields 4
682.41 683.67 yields 4.03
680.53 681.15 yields 3.92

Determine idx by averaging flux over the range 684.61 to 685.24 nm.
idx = 4.01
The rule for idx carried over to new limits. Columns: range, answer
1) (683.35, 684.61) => 4.09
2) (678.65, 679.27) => 3.83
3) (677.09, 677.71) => 4.09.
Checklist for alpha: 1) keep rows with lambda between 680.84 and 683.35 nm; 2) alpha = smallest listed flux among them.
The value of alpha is 3.94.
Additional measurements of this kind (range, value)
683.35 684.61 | 4.06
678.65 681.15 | 3.82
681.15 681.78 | 3.98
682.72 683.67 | 4.01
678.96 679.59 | 3.84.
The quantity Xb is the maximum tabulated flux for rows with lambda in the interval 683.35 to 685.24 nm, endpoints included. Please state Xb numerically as 4.1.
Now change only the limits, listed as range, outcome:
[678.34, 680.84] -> 3.91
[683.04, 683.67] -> 4.06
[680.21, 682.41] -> 3.98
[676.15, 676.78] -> 4.02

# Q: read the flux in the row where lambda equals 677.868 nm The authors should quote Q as 4.04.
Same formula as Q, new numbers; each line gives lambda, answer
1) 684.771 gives 4.05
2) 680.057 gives 3.89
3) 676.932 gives 4.05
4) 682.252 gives 3.97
